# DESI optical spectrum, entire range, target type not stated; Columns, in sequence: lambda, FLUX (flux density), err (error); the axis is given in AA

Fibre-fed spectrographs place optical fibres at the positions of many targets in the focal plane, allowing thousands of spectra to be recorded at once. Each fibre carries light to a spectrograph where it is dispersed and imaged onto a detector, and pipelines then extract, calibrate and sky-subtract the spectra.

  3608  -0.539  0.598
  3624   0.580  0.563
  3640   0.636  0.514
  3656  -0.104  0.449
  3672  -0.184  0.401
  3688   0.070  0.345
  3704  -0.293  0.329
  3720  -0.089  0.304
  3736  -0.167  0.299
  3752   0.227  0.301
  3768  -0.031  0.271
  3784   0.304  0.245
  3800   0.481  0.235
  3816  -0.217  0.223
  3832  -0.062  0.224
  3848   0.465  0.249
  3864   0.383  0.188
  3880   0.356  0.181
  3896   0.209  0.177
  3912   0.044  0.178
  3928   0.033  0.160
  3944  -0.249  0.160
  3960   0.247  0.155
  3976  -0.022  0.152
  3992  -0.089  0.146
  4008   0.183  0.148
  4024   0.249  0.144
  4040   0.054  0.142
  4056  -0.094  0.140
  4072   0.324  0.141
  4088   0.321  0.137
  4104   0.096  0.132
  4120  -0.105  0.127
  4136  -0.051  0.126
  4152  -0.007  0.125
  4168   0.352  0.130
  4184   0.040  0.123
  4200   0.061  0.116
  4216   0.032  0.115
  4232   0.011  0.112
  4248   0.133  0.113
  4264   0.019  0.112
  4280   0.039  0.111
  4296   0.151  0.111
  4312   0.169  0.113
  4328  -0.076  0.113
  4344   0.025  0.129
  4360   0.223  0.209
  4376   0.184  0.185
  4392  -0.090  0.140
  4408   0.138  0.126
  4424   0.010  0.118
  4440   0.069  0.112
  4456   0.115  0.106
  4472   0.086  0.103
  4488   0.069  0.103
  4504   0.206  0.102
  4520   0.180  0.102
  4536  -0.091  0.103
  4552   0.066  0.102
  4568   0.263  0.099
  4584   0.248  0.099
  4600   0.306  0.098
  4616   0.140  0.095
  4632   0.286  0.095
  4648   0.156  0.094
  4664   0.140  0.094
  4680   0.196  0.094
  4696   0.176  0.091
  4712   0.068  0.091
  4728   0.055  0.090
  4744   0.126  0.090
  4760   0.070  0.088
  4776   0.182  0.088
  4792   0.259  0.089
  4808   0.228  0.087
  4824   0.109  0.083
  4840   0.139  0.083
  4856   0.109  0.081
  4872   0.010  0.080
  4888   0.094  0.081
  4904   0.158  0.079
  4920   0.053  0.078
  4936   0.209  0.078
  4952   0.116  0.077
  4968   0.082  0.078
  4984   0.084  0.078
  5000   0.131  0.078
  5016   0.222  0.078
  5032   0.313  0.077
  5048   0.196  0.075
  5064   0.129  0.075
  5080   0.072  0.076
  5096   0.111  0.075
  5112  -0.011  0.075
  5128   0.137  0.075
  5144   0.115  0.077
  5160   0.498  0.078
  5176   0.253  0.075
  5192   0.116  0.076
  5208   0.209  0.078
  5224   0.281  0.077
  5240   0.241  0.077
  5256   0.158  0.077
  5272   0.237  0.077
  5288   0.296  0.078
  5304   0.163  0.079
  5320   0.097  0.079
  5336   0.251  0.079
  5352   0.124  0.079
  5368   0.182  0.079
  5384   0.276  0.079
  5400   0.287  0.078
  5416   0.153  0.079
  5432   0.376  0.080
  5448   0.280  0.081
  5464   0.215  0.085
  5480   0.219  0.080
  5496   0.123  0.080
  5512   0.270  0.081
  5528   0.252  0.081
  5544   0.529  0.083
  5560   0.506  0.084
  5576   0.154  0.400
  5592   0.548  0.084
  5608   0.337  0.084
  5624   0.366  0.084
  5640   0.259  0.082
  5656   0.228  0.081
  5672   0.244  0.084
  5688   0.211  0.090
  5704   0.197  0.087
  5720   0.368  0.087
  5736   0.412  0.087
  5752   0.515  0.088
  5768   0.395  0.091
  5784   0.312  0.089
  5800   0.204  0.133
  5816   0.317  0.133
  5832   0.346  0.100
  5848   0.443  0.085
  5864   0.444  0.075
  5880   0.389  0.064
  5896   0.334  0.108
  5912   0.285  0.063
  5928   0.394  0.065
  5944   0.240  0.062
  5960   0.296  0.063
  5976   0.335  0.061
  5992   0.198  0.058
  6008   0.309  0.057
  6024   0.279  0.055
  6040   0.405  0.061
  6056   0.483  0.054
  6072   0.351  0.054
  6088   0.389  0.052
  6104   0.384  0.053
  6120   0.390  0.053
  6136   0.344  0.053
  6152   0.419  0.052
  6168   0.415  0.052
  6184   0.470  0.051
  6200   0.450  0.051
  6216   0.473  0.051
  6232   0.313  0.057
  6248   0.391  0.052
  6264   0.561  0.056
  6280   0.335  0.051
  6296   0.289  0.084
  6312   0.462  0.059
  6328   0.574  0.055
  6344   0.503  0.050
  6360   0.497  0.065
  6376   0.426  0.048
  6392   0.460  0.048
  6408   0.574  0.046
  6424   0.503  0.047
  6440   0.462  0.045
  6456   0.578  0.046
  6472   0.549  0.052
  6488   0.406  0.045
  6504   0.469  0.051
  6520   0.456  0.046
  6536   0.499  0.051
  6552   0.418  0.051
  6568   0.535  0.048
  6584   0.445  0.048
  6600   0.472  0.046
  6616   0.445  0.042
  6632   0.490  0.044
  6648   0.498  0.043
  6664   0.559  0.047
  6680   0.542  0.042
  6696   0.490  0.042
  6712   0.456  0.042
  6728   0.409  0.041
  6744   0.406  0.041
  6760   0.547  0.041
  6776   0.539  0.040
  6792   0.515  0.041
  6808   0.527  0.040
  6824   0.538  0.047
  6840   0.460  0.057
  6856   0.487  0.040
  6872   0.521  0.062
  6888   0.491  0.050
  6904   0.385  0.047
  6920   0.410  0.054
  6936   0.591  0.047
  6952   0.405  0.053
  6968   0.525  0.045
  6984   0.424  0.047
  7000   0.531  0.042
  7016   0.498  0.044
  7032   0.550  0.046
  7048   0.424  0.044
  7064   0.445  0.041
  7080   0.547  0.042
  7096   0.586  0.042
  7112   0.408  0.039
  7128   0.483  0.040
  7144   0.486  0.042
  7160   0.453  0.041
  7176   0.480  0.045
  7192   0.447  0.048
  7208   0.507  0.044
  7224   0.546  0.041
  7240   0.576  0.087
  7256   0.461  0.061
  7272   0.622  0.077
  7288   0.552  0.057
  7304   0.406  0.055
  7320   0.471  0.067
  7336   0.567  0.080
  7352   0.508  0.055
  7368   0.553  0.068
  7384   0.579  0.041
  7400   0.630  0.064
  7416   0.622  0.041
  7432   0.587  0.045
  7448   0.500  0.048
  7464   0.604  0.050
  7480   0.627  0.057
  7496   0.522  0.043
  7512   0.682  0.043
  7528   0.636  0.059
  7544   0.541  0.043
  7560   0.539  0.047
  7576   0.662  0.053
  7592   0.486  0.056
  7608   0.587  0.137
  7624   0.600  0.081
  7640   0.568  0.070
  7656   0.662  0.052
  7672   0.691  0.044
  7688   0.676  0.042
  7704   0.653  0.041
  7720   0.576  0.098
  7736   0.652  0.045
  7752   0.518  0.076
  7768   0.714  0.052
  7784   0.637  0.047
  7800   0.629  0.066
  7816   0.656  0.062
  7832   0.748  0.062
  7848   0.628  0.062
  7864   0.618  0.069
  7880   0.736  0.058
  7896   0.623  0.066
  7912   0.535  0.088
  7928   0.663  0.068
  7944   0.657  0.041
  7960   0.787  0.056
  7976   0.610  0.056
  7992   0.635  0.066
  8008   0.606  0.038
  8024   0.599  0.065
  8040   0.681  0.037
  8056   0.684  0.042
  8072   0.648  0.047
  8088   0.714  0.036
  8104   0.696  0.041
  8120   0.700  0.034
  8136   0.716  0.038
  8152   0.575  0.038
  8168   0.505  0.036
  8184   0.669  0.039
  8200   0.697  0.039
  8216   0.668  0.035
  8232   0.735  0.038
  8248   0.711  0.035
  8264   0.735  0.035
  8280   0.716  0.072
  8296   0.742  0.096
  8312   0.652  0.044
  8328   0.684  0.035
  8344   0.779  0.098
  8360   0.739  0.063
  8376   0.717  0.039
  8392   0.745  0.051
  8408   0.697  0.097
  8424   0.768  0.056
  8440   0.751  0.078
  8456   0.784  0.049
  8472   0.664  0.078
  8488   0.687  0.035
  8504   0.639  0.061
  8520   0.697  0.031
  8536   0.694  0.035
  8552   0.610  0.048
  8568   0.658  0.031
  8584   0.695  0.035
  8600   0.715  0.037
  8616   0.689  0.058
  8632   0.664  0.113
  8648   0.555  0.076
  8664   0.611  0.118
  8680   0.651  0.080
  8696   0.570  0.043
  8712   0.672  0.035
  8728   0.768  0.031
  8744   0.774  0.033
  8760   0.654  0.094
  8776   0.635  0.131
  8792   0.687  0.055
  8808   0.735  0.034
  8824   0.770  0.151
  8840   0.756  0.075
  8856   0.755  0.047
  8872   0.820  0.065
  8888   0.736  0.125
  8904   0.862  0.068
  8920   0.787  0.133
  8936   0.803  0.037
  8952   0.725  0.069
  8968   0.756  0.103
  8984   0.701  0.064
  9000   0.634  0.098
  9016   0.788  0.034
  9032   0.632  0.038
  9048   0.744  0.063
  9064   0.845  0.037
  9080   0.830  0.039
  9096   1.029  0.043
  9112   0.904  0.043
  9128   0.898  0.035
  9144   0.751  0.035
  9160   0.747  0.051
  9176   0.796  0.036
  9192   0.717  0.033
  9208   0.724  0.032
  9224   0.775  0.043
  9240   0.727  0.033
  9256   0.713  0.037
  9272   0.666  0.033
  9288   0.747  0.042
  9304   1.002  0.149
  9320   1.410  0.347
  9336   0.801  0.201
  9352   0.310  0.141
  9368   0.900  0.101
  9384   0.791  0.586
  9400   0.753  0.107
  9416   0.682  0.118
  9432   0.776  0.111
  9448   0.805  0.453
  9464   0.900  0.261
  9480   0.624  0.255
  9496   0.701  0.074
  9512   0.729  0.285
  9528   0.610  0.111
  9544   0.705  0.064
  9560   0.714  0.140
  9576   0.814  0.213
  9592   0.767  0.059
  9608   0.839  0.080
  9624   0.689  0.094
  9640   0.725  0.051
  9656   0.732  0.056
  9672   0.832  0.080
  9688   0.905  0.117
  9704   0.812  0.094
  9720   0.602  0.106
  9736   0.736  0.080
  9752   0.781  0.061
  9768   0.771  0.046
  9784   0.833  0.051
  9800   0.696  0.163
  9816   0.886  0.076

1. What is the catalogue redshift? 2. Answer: 0.38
